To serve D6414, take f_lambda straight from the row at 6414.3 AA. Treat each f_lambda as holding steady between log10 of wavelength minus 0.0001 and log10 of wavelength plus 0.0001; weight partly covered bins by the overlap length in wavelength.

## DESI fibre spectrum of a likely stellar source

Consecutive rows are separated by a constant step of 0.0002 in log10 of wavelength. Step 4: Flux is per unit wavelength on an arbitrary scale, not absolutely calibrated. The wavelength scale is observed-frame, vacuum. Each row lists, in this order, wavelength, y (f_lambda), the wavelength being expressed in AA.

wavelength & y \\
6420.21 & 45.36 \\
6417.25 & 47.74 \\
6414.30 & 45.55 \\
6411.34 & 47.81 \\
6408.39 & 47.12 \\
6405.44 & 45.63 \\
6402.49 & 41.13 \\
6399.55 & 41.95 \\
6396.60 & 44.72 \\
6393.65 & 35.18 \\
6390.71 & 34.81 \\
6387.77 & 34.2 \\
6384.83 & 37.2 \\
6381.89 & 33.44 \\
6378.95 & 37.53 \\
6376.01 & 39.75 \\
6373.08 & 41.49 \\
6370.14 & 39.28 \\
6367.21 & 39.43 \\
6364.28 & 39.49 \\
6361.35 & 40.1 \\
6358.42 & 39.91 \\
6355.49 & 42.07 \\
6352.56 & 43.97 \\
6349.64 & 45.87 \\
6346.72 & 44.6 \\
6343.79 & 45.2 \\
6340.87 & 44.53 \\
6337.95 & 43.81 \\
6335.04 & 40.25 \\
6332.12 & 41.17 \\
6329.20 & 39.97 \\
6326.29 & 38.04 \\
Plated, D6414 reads 45.55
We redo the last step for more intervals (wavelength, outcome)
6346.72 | 44.6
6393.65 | 35.18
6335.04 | 40.25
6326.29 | 38.04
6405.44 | 45.63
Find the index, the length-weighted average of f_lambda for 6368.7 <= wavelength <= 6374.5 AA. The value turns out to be 40.3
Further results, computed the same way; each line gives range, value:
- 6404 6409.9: 46.4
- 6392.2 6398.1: 39.9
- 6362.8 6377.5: 39.9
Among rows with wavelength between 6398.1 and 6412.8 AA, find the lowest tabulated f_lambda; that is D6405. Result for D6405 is 41.13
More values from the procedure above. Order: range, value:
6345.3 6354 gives 43.97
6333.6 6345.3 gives 40.25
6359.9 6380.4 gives 37.53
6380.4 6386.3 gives 33.44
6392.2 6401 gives 35.18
